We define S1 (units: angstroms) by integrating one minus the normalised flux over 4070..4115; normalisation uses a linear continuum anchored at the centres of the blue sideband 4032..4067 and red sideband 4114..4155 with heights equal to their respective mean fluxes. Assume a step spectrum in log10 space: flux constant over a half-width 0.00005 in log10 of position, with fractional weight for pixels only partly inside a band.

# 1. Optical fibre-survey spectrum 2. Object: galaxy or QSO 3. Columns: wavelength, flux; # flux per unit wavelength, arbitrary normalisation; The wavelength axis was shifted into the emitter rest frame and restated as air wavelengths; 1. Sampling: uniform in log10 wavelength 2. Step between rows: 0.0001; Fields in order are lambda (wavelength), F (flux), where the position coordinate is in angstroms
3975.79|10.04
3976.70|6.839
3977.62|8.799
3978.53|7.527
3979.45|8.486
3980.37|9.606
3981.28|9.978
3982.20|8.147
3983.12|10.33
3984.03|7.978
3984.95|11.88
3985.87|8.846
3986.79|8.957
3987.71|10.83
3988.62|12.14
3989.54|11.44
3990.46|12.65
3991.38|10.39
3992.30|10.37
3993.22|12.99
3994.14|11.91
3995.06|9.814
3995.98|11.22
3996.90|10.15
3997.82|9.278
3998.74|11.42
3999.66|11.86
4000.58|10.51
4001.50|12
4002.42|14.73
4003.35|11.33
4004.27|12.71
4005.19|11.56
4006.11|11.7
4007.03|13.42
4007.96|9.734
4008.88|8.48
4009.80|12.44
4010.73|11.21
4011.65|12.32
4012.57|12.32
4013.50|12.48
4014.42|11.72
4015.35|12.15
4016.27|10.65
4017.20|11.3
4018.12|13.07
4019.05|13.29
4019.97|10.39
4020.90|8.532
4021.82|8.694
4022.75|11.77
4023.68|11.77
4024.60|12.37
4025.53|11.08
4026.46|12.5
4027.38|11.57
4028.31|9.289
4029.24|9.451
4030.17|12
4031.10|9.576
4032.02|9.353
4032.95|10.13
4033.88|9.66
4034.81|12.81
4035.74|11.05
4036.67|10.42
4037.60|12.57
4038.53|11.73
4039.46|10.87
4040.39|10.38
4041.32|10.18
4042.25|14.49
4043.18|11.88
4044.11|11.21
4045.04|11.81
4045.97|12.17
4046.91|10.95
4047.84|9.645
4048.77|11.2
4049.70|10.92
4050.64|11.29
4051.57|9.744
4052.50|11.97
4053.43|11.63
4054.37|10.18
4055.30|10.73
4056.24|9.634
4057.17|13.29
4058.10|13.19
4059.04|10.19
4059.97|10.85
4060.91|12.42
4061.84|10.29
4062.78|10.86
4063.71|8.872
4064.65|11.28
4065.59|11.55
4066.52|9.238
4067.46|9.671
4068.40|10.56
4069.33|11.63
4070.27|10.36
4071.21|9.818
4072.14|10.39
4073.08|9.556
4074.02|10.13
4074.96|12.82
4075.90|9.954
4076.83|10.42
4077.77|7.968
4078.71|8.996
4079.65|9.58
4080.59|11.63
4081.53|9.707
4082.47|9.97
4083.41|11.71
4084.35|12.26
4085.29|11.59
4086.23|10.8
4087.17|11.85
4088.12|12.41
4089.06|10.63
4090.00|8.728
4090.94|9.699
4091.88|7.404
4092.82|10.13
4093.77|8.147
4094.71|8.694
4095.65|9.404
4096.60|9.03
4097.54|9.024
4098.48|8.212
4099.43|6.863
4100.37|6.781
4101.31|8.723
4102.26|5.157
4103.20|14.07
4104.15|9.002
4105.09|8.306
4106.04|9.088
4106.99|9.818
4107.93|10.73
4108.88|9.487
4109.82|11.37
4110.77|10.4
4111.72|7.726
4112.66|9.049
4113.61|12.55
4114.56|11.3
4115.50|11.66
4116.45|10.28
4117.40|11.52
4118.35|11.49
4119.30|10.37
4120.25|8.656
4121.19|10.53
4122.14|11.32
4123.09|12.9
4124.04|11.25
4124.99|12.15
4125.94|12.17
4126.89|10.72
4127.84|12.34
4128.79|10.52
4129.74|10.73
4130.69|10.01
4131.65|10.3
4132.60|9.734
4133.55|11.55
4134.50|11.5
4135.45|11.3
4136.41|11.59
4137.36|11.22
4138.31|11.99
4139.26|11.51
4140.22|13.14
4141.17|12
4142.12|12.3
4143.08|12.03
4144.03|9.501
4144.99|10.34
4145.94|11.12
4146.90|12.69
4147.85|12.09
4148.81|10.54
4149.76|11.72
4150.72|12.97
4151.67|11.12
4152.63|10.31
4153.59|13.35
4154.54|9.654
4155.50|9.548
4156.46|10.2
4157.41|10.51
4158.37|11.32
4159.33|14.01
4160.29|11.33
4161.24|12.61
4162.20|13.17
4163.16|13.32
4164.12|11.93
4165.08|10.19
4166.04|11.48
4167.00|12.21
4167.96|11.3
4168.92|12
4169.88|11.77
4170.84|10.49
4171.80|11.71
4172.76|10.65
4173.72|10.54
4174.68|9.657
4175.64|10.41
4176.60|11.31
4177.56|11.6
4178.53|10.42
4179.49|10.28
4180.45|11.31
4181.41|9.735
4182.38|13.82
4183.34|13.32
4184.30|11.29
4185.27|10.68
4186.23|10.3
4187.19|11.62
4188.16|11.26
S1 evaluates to 5.5 angstroms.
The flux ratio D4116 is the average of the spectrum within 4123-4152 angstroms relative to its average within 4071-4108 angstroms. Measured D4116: 1.18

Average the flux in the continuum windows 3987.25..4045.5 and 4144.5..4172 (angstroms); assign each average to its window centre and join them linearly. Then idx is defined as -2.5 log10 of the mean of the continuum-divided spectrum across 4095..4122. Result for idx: 0.184 mag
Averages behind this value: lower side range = 11.3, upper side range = 11.5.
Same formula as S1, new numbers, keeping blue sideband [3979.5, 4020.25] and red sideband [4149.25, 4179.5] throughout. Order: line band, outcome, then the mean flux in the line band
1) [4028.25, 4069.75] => 0.9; 11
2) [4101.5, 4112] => 1.6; 9.56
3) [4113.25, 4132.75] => 0.4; 11.1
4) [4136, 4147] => -0.2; 11.6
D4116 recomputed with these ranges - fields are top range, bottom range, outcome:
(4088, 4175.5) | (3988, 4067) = 0.95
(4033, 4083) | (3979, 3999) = 1.04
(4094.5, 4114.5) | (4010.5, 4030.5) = 0.82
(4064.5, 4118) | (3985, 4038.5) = 0.89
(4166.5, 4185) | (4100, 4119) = 1.13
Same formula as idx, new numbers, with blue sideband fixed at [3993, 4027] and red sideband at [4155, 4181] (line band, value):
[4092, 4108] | 0.28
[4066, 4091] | 0.09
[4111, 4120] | 0.08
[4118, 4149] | 0.01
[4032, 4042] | 0.05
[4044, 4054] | 0.03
